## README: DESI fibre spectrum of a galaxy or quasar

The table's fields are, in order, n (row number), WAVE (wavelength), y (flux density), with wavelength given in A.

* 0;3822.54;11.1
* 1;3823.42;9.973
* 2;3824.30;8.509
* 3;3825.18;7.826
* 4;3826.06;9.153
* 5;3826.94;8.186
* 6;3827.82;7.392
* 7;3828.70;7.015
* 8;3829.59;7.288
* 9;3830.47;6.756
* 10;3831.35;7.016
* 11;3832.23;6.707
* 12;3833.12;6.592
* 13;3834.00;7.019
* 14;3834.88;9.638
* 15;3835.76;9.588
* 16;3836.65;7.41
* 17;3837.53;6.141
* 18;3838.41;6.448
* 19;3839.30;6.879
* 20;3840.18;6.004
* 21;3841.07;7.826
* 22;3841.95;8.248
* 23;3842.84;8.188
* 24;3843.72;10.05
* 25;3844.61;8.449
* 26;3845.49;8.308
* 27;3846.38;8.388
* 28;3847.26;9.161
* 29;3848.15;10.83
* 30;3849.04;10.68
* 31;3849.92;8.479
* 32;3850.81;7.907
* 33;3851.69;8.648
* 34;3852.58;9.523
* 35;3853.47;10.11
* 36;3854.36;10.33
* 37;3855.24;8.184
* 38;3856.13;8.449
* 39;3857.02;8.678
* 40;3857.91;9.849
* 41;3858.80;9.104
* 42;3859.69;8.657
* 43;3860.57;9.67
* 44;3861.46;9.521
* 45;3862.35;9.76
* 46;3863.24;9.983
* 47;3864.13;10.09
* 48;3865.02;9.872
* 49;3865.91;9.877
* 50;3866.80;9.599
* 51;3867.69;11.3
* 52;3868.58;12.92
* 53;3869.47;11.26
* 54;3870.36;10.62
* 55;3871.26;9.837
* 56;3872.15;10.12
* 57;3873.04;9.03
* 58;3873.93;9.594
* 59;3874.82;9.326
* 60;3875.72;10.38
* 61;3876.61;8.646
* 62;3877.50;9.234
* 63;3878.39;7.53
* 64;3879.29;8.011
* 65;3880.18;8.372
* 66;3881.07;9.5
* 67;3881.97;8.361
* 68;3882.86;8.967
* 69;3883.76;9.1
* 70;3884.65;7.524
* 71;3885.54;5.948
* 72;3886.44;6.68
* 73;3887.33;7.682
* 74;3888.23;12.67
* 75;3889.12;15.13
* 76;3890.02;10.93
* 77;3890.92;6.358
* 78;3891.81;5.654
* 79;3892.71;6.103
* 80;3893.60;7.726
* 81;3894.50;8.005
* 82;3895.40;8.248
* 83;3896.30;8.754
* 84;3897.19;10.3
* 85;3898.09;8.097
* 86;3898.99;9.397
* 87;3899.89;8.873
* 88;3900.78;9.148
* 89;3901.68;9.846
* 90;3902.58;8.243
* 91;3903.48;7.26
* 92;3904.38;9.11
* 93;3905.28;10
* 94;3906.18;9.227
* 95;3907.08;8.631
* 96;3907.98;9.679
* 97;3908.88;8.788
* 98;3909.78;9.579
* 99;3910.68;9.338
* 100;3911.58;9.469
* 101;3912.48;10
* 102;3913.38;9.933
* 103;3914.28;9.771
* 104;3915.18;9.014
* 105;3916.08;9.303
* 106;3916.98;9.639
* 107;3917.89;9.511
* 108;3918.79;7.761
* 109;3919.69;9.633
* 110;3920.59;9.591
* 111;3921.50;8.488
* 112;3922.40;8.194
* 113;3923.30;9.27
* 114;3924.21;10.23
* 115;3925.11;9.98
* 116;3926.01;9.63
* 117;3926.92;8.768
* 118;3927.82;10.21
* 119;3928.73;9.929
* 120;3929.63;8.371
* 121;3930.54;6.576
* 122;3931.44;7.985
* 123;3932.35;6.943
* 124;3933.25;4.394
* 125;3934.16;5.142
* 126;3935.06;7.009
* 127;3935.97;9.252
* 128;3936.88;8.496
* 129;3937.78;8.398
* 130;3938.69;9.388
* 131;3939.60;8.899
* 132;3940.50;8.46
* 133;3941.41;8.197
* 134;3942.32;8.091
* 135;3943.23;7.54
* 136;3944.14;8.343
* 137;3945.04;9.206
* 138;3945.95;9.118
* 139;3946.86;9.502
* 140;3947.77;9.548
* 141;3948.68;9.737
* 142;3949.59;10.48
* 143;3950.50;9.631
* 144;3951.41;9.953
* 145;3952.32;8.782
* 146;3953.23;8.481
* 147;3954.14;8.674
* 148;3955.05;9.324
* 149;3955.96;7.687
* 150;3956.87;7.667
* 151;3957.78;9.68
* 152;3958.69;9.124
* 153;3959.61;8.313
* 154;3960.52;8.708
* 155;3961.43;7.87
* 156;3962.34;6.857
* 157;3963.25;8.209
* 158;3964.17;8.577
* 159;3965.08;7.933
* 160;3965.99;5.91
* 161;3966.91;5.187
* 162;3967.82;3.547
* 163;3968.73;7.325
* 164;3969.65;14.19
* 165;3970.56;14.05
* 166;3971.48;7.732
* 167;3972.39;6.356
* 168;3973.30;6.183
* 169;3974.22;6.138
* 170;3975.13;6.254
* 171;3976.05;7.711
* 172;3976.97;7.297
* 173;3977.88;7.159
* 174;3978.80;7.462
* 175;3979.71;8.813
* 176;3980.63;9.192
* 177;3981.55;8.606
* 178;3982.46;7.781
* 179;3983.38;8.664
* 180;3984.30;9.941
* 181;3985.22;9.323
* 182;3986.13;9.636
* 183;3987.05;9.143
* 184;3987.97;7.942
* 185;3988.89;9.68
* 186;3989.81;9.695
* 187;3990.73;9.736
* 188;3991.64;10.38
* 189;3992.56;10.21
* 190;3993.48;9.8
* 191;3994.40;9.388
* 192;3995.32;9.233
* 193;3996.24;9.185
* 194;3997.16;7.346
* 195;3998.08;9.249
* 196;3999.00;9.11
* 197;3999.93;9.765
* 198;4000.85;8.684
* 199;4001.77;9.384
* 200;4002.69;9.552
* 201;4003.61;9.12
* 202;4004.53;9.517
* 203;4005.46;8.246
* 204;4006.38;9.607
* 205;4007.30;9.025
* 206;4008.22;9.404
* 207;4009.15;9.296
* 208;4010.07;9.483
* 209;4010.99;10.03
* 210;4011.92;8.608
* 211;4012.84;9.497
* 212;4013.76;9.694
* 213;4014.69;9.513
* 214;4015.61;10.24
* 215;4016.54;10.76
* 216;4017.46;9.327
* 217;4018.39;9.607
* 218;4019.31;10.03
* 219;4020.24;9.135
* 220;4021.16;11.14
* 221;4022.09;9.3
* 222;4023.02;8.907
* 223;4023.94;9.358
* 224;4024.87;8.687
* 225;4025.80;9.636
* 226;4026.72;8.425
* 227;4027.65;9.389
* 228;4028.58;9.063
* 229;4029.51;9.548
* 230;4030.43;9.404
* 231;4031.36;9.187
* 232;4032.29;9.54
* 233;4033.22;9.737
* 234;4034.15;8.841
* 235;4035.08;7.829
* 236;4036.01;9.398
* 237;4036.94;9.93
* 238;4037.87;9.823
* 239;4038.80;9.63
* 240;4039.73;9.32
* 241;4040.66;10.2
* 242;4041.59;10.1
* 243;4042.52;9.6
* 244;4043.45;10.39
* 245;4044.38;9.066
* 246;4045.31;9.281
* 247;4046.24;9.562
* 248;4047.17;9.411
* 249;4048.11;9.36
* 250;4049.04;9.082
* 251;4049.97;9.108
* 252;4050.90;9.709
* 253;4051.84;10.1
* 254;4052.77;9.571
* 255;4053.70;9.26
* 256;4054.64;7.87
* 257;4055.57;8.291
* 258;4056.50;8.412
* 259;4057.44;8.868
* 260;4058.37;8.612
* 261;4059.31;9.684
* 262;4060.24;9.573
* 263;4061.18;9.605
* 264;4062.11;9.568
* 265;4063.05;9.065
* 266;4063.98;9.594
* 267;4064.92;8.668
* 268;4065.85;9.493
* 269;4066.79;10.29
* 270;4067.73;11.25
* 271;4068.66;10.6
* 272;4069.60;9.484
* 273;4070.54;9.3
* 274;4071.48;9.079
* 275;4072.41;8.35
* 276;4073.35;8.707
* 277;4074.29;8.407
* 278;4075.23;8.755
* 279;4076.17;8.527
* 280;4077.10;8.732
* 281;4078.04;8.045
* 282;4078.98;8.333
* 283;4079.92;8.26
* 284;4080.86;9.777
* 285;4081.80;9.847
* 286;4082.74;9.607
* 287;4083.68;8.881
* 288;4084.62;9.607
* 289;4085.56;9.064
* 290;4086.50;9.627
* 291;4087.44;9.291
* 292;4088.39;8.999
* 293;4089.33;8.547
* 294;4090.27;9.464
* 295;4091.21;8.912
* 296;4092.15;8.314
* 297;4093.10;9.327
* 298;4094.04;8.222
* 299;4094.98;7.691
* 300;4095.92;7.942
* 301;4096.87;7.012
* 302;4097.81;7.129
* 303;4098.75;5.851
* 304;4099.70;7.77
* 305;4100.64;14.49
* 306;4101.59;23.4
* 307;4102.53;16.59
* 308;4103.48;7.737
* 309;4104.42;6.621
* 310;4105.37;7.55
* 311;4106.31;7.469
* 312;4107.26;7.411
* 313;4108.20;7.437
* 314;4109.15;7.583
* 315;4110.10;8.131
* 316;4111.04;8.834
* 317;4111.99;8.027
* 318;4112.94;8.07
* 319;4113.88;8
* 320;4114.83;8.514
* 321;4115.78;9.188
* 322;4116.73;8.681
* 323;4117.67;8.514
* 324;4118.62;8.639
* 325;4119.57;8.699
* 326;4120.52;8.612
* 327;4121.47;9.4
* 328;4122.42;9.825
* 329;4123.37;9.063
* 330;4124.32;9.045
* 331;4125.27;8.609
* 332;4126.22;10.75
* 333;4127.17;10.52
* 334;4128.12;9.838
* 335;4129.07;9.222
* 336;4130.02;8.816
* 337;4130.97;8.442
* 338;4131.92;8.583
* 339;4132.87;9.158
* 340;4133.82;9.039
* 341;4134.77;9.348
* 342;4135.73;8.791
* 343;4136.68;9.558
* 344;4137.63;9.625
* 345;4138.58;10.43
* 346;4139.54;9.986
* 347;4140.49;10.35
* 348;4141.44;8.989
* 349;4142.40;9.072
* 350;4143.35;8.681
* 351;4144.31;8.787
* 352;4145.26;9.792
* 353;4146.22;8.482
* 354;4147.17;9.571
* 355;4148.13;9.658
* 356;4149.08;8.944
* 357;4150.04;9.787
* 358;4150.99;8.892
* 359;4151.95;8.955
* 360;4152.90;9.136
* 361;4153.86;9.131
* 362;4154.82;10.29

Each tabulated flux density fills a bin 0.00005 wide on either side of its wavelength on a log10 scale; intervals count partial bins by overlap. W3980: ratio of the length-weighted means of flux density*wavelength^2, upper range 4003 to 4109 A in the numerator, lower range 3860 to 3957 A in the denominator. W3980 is 1.1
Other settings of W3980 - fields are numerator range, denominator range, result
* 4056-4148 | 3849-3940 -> 1.13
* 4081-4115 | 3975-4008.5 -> 1.07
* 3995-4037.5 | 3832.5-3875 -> 1.11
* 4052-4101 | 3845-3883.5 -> 1.06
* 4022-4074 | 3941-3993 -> 1.14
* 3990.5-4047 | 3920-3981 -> 1.17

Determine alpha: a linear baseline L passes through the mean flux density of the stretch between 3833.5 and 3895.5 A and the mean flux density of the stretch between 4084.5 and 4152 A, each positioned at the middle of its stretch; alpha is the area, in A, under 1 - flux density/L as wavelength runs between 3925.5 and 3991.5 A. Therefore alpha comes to 4.6 A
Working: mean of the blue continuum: 8.95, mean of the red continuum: 9.15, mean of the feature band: 8.4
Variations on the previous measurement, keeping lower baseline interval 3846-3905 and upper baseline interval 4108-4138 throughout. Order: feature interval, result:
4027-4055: -1.3 A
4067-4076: -0.4 A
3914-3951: 1.6 A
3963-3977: 2.2 A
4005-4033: -1.3 A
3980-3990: 0.0 A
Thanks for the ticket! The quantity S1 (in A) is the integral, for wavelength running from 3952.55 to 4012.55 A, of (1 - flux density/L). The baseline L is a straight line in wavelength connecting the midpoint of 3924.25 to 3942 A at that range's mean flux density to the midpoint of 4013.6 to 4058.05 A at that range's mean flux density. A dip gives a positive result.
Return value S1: 1.2 A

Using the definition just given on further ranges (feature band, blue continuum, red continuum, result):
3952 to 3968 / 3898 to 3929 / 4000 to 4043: 2.5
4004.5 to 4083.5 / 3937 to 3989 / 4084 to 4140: -4.6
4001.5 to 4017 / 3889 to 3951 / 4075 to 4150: -0.9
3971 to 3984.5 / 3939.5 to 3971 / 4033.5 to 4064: 1.8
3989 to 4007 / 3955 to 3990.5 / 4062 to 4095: -1.9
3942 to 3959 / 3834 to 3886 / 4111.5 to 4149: 0.1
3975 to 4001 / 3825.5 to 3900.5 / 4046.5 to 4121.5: 0.2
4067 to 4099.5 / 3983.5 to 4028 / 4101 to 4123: 1.8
